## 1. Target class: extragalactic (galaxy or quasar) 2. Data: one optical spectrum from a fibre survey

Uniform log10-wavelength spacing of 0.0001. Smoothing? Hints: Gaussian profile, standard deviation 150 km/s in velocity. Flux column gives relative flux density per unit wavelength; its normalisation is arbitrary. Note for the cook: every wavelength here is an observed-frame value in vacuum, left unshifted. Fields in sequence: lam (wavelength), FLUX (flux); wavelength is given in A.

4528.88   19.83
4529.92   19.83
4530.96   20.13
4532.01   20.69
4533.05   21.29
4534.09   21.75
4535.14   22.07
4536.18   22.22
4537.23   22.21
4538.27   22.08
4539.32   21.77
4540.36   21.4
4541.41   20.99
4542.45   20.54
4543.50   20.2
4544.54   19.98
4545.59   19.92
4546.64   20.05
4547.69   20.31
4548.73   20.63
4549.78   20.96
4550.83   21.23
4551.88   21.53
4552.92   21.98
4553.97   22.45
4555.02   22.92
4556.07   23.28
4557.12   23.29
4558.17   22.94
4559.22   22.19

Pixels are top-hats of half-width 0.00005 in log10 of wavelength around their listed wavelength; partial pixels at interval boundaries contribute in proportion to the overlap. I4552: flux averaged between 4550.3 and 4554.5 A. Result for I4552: 21.8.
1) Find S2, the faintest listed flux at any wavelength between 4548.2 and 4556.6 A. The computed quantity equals 20.63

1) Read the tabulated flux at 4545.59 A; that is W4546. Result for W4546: 19.92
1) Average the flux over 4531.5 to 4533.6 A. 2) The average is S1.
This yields 21.1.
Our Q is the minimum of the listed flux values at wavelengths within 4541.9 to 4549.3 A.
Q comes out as 19.92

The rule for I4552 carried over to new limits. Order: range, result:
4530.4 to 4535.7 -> 21.2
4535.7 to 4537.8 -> 22.2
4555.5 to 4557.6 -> 23.3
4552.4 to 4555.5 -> 22.5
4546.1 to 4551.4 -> 20.6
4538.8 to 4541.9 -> 21.4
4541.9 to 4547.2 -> 20.1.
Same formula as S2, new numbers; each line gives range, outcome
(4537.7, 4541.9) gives 20.99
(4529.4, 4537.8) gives 19.83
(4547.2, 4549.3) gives 20.31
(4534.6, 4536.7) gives 22.07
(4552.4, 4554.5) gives 21.98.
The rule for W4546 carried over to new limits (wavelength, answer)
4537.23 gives 22.21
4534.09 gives 21.75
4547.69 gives 20.31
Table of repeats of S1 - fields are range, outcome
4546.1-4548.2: 20.1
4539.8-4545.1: 20.6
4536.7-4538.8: 22.1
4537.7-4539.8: 21.9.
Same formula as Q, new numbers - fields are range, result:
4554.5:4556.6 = 22.92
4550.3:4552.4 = 21.23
